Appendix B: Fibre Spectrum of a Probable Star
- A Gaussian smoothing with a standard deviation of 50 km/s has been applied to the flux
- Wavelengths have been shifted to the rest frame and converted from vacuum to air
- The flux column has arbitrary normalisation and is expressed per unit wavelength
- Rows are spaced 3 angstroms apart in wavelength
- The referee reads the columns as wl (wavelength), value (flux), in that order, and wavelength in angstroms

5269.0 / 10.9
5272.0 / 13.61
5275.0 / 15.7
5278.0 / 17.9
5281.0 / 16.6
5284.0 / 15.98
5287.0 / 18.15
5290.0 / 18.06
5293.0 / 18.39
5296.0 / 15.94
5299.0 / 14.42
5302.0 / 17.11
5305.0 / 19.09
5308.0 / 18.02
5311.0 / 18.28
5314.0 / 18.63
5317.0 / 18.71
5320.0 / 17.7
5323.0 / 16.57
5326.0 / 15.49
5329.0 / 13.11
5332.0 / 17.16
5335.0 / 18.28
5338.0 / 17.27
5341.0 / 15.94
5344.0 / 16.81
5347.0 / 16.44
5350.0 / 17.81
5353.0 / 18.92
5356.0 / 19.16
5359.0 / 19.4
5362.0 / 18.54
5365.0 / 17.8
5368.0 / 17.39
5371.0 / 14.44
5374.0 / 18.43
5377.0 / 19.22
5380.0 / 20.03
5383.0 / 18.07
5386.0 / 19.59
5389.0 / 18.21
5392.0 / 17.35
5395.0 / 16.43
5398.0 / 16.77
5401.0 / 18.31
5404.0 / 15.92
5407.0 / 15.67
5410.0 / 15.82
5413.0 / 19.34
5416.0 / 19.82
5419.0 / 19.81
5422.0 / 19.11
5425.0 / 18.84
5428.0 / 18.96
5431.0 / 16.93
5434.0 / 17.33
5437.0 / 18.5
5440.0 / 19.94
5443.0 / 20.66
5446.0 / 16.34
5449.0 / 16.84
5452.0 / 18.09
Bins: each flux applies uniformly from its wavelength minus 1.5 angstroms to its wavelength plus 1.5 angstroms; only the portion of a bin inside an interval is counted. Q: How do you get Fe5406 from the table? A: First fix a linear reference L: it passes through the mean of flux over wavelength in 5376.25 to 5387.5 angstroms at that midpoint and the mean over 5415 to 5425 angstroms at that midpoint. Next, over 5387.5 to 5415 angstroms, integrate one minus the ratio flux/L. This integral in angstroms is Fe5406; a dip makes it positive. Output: 3.13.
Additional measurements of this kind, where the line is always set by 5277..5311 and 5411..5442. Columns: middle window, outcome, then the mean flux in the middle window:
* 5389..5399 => 0.8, 17.1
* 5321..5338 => 1.4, 16.3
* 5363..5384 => 0.3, 17.9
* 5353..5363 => -0.6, 19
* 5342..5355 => 0.3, 17.5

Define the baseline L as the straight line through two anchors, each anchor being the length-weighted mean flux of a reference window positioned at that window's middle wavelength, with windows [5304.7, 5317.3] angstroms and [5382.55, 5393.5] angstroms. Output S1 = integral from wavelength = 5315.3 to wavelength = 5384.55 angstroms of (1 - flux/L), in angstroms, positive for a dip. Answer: 3.34 angstroms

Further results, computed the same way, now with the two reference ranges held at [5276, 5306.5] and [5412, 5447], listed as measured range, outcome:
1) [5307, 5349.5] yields 1.3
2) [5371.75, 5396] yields -0.1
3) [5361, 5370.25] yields 0.2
